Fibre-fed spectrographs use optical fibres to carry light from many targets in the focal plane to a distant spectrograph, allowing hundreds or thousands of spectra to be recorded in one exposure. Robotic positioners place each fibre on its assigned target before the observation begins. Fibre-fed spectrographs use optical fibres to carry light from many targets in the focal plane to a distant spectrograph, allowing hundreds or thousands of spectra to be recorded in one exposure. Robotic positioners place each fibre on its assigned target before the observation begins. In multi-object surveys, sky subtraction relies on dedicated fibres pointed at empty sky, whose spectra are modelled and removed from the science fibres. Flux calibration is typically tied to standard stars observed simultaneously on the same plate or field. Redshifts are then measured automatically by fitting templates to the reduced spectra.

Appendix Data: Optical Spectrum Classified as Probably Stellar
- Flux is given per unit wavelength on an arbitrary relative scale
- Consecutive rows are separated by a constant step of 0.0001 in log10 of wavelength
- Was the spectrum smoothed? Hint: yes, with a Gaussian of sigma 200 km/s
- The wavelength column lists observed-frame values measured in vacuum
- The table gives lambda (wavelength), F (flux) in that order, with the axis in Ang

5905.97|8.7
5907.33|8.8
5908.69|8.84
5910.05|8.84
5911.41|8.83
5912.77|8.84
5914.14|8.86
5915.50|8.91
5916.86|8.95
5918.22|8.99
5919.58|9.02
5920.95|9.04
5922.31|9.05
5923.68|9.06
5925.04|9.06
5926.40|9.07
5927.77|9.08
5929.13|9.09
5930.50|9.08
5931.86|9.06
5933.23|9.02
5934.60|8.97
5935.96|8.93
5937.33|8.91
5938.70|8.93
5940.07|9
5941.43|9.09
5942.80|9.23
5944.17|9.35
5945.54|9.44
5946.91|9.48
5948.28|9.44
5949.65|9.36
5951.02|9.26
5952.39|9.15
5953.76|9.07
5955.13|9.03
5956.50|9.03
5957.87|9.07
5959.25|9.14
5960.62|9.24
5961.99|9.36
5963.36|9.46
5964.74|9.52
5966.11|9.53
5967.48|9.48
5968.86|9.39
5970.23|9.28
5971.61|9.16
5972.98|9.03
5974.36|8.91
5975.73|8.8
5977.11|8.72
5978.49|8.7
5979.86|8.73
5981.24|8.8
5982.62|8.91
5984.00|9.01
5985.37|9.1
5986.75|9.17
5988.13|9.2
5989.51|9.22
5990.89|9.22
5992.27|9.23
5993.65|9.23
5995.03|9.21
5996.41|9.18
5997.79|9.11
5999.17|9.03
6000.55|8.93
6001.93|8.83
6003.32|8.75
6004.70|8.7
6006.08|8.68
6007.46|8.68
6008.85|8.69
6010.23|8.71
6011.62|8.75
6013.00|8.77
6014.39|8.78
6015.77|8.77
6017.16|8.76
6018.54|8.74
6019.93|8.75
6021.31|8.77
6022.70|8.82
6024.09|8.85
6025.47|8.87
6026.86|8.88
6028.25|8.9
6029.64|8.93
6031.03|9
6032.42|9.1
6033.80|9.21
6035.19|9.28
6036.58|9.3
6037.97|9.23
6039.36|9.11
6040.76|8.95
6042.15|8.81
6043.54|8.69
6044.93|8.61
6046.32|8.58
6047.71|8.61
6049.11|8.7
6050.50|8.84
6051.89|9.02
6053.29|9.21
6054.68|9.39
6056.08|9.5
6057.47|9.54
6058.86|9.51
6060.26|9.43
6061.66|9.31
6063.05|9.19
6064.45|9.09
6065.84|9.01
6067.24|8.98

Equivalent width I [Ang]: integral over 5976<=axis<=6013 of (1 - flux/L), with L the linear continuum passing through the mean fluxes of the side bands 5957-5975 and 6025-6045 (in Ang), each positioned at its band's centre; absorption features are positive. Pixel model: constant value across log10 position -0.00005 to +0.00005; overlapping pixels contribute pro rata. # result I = 0.9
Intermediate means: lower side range 9.27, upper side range 9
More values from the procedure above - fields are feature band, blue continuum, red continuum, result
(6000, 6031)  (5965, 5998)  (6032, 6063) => 1.0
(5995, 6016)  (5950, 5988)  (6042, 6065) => 0.6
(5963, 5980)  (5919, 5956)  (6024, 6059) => -0.1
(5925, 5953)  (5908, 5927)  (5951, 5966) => -0.1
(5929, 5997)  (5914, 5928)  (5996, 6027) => -1.7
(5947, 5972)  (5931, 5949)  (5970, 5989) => -0.6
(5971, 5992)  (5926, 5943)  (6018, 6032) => -0.1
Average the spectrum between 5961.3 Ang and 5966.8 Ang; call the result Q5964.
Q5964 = 9.48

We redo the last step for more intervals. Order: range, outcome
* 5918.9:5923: 9.02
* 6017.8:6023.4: 8.77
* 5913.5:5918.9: 8.94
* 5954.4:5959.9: 9.06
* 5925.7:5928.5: 9.09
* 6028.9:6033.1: 9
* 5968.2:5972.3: 9.29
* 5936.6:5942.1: 8.98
